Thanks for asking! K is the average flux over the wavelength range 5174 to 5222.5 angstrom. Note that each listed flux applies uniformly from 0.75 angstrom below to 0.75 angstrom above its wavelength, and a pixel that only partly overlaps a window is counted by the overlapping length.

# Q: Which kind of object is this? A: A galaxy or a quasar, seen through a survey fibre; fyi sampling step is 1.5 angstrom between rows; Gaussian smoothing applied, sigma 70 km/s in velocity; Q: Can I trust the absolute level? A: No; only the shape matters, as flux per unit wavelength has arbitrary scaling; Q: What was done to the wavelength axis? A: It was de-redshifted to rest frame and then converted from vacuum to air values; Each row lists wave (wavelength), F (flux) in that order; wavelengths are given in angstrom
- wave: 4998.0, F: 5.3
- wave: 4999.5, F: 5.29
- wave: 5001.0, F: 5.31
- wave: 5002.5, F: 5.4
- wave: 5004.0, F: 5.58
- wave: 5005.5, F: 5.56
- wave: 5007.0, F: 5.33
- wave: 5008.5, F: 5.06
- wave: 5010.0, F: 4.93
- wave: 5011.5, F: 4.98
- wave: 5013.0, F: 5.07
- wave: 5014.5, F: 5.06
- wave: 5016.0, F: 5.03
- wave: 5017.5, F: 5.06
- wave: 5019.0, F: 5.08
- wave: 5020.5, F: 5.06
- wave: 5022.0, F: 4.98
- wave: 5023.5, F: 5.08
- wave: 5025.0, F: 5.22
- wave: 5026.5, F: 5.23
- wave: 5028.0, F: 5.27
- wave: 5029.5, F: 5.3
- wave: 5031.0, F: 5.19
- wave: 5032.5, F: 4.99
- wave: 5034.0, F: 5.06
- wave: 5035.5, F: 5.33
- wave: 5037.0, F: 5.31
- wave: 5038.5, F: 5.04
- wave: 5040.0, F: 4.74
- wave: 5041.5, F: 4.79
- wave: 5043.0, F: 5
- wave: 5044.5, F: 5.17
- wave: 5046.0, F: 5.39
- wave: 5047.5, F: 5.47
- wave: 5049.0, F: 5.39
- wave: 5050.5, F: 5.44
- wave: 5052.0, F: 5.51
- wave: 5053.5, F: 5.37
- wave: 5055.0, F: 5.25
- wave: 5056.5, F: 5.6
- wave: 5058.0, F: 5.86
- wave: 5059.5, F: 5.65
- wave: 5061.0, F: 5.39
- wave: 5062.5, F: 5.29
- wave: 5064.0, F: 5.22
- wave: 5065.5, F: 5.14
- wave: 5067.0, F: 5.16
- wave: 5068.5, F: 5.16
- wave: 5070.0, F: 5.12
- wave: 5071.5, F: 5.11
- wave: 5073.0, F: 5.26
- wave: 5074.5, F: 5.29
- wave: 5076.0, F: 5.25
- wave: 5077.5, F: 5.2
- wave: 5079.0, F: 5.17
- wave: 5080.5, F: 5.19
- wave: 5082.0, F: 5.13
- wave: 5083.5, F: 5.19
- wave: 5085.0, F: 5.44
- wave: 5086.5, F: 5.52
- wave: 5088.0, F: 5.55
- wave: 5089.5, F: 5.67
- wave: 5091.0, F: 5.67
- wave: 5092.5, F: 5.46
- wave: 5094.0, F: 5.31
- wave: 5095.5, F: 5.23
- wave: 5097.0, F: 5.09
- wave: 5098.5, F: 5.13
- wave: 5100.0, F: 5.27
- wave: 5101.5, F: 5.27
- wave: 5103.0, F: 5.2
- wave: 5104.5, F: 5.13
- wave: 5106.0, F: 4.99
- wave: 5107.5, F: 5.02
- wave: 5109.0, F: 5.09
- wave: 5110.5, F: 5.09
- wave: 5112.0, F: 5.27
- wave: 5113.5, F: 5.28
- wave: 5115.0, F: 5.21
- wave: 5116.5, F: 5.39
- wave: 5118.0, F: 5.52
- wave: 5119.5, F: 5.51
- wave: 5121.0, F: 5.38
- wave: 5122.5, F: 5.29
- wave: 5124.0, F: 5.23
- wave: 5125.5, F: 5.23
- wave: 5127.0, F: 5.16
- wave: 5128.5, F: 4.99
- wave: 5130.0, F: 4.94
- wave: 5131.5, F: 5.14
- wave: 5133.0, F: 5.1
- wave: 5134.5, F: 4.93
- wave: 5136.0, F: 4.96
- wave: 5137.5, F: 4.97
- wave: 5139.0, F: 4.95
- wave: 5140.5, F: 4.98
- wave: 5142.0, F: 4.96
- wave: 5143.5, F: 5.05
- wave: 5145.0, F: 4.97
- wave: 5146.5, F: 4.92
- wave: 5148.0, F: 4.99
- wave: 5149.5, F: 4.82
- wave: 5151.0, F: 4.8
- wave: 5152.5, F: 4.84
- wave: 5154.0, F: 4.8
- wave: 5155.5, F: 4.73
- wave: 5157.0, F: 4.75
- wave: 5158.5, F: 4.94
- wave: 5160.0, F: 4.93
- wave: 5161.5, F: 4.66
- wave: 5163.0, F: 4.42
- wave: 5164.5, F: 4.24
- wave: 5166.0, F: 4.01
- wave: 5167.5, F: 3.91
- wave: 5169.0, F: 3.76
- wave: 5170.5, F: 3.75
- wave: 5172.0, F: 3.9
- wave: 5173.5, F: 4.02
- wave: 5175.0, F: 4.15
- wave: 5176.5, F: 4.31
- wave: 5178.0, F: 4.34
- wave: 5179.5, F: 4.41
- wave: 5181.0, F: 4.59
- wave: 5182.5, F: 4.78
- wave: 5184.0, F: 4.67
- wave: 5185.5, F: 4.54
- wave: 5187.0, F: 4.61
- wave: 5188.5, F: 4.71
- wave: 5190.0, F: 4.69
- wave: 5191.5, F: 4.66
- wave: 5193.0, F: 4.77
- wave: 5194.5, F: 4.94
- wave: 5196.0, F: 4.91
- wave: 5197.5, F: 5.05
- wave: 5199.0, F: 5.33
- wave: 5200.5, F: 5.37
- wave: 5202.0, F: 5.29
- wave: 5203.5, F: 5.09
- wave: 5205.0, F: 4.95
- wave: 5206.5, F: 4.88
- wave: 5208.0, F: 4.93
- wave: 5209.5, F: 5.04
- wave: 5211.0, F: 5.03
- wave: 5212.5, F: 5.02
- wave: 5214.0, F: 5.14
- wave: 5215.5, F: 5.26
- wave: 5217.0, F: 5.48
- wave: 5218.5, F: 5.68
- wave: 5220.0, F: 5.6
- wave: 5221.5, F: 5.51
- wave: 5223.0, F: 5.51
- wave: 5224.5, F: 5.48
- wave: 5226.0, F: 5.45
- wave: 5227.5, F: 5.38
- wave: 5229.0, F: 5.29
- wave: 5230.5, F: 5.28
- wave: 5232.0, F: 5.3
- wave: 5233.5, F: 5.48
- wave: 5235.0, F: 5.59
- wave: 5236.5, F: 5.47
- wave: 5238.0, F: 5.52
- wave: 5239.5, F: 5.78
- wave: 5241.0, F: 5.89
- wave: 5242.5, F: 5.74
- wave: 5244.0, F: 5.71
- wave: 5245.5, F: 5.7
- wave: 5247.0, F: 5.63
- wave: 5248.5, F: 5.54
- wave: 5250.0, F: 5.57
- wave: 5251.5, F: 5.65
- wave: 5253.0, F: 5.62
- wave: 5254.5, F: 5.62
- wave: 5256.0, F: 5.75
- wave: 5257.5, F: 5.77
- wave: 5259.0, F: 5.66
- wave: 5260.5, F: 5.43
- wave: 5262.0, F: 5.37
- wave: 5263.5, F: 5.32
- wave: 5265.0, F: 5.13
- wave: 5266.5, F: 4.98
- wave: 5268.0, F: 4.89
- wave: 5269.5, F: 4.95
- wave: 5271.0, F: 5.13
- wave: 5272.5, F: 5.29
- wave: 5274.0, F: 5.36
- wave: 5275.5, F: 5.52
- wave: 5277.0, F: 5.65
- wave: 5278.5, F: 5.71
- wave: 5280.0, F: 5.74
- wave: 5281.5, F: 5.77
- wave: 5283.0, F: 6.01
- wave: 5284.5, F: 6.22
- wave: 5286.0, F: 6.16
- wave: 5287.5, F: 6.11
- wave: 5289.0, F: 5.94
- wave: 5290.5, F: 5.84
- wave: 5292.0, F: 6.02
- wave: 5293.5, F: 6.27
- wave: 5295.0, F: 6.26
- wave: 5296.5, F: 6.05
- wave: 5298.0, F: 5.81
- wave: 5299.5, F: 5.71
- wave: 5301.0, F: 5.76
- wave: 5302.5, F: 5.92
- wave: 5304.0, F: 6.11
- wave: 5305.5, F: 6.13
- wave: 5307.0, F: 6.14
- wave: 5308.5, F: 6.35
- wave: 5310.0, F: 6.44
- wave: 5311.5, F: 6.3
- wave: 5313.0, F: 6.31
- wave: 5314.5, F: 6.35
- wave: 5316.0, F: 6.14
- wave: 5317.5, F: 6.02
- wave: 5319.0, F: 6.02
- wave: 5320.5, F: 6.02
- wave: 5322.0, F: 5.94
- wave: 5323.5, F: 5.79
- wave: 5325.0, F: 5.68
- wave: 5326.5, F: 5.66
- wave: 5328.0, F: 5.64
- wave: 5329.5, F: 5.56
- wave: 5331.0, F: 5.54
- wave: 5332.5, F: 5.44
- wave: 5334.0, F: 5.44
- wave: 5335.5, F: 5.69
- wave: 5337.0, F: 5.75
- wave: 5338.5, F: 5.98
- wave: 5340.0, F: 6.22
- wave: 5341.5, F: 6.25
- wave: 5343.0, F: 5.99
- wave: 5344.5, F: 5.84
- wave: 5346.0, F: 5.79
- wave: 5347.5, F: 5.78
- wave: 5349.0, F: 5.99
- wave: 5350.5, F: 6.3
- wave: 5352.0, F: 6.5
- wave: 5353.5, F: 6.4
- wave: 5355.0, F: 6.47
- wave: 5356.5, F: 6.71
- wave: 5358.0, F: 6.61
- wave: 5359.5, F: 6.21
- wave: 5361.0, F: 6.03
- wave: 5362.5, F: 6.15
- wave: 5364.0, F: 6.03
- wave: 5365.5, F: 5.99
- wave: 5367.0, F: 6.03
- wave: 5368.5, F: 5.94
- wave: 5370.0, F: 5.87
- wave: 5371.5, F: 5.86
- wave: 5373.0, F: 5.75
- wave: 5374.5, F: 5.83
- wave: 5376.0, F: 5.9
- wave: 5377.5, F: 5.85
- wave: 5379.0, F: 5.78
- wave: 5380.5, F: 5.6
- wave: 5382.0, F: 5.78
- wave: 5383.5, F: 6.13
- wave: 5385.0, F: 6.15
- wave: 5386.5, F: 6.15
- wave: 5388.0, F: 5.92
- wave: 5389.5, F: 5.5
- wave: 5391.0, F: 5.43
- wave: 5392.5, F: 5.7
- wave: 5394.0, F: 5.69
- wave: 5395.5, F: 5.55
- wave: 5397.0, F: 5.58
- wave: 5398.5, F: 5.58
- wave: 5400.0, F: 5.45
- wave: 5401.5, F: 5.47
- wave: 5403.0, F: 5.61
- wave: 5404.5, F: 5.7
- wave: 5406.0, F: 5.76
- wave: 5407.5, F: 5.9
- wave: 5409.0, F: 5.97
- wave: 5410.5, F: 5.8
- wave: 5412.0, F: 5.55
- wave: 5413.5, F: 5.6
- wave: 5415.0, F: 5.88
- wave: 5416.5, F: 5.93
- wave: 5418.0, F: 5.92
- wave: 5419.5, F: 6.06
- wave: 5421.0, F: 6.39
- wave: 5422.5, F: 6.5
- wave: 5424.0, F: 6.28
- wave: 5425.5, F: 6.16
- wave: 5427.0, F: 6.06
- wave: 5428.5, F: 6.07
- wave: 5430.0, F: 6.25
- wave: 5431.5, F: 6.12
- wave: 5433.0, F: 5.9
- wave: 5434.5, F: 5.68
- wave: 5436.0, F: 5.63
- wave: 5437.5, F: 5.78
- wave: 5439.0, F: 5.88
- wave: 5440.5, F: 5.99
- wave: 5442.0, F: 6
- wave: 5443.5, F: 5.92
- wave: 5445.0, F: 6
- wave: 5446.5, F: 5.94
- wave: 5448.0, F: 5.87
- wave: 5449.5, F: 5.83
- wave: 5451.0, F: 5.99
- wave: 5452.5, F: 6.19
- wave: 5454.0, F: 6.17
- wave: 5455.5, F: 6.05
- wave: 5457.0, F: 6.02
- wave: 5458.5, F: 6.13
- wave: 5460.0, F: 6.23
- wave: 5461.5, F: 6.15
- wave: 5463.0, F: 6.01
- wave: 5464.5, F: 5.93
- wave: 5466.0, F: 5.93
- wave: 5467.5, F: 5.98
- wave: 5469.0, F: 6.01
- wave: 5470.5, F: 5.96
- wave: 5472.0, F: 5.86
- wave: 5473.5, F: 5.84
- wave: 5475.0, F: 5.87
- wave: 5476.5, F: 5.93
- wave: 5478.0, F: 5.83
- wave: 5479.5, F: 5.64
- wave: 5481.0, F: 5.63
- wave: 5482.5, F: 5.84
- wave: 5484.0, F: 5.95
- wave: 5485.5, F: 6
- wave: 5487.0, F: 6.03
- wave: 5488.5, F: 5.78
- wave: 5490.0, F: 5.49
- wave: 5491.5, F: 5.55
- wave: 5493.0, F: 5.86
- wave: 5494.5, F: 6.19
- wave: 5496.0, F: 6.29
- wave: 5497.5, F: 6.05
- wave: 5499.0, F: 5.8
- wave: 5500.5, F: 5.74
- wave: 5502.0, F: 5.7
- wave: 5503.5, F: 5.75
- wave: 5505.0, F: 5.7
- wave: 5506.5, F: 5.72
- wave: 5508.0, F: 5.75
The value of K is 4.93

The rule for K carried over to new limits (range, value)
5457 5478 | 5.98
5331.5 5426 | 5.92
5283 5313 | 6.08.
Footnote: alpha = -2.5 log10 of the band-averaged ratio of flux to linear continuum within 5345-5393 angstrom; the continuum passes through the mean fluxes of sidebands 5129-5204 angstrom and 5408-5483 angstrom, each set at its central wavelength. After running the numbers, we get -0.07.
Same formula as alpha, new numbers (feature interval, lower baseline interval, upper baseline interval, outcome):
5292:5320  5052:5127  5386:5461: -0.08 mag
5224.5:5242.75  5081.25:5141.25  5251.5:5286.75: -0.01 mag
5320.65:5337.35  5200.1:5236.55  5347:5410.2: 0.01 mag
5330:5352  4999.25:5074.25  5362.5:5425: -0.02 mag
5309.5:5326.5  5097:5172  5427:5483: -0.10 mag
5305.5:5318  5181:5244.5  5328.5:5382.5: -0.09 mag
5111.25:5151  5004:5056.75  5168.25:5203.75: -0.07 mag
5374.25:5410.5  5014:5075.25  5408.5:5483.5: 0.02 mag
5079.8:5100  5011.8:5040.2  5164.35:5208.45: -0.09 mag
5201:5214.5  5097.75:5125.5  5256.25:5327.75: 0.10 mag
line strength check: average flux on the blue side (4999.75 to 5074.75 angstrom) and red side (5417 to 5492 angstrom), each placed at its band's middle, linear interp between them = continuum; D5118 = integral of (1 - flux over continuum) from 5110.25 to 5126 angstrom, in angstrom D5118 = 0.15 angstrom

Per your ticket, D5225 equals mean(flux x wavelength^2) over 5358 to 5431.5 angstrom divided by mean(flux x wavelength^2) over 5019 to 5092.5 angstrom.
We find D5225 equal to 1.27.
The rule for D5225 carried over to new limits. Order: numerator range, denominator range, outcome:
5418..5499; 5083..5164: 1.33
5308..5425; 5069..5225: 1.29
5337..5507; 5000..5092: 1.30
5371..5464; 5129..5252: 1.29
